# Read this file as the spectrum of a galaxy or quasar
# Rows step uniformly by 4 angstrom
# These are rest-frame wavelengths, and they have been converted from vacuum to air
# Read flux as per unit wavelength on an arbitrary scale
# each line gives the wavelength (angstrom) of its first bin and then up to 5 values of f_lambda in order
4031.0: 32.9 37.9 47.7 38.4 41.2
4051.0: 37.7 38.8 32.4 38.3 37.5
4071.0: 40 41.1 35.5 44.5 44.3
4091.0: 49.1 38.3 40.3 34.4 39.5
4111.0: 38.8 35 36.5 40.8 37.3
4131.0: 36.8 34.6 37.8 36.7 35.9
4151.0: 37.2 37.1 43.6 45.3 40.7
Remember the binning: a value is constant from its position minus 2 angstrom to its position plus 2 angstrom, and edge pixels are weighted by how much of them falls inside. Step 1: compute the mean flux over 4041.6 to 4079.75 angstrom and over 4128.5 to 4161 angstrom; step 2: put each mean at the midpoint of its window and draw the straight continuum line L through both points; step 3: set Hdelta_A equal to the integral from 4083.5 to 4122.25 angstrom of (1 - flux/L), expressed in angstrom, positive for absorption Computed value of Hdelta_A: -2.0 angstrom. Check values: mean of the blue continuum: 38.2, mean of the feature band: 39.8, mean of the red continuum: 37.5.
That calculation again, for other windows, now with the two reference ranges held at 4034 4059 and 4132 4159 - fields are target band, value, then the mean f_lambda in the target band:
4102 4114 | 0.1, 37.6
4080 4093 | -2.2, 45.2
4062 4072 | 0.2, 38.5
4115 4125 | 0.0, 37.9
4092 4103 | -0.3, 39.3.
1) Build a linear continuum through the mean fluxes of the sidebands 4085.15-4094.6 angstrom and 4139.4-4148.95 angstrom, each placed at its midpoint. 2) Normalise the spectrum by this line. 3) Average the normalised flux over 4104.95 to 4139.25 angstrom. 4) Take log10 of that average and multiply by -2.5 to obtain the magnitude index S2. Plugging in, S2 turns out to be 0.07 mag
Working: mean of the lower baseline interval 45.3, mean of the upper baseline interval 36.6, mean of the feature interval 37.4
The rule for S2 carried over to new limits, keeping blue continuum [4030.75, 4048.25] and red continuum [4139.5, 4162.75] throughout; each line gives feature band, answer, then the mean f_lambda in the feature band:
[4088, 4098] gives -0.104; 43.4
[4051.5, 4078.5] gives 0.056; 37.9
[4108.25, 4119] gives 0.061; 37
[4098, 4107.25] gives 0.050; 37.6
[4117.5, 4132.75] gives 0.031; 37.9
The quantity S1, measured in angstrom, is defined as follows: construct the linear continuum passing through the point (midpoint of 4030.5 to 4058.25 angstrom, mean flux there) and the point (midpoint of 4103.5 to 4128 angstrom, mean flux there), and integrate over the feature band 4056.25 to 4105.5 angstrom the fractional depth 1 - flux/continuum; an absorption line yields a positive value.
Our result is -1.44 angstrom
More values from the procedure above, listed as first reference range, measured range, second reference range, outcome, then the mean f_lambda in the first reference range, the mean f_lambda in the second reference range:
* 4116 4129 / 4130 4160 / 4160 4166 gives 3.02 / 38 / 44.2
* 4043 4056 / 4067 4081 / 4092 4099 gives 0.40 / 39.1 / 40.4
